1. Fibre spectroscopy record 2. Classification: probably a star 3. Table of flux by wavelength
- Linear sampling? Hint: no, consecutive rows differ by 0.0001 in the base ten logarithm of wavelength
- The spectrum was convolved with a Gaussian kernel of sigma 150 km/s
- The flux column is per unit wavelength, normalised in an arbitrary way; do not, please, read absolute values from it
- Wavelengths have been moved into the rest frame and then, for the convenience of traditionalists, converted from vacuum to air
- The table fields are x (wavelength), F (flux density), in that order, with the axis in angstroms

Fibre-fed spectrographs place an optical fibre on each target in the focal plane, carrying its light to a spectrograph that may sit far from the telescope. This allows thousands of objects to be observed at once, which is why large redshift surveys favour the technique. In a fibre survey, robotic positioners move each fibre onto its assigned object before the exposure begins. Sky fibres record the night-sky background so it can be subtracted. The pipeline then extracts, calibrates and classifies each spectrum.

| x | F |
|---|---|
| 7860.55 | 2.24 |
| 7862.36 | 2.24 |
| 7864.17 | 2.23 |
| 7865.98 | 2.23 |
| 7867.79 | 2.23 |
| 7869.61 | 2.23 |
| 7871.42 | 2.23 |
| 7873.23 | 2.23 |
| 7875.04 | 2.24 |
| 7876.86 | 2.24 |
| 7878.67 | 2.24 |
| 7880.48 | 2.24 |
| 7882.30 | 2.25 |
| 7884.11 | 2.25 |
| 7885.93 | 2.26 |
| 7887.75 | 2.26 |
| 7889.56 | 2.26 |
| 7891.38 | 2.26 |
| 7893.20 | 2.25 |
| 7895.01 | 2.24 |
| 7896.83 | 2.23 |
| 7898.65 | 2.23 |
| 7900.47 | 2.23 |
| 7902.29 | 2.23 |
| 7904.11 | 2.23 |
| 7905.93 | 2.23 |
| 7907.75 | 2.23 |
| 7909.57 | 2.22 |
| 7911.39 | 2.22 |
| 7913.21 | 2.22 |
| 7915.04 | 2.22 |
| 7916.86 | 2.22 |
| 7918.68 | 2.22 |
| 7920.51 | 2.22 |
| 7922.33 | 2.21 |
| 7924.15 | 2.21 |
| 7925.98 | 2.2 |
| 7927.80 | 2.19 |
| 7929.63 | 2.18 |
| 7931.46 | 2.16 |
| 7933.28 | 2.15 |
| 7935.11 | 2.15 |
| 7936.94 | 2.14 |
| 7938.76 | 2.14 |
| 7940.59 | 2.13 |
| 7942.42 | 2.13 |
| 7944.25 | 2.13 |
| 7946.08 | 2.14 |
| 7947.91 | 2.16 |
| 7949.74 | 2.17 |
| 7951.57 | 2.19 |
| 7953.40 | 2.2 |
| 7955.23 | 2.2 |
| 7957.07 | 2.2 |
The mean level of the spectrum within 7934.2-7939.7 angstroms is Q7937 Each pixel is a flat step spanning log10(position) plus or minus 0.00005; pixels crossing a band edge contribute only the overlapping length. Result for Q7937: 2.14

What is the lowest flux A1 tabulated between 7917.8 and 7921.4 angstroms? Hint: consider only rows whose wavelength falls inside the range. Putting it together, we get 2.22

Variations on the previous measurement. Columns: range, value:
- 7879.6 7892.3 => 2.24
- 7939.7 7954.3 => 2.13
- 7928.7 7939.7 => 2.14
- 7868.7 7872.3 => 2.23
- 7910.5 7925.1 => 2.21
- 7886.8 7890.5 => 2.26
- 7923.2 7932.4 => 2.16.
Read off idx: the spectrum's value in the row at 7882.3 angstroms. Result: 2.25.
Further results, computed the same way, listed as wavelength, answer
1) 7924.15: 2.21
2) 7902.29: 2.23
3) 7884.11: 2.25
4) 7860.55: 2.24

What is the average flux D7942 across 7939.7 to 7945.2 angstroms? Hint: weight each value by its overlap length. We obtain 2.13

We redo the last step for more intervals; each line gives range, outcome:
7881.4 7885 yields 2.25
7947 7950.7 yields 2.17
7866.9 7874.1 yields 2.23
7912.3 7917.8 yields 2.22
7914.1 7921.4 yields 2.22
